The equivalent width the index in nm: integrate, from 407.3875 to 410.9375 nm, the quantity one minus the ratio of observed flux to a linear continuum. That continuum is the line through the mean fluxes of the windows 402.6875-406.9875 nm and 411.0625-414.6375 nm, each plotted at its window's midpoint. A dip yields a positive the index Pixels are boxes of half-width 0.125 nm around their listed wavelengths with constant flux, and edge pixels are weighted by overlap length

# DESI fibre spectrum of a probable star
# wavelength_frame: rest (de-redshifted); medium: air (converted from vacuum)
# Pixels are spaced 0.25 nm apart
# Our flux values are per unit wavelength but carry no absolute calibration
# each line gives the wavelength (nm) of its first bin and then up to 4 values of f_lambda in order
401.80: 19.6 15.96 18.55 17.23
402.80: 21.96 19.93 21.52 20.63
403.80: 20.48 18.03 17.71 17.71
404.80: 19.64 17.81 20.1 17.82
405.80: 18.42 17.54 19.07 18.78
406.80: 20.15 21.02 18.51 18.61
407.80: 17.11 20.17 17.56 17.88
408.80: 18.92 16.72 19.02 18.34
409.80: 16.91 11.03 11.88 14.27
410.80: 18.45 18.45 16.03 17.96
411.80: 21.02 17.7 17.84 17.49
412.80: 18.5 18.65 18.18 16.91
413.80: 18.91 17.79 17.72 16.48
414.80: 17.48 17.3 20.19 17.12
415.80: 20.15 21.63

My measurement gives 0.31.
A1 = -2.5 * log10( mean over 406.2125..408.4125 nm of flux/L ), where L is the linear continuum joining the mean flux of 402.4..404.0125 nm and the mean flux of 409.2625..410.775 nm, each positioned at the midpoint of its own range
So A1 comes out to -0.11 mag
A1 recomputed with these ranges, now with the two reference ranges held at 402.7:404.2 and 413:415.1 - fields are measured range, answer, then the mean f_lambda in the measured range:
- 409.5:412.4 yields 0.115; 16.6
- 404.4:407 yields 0.058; 18.8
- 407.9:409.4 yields 0.041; 18.3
